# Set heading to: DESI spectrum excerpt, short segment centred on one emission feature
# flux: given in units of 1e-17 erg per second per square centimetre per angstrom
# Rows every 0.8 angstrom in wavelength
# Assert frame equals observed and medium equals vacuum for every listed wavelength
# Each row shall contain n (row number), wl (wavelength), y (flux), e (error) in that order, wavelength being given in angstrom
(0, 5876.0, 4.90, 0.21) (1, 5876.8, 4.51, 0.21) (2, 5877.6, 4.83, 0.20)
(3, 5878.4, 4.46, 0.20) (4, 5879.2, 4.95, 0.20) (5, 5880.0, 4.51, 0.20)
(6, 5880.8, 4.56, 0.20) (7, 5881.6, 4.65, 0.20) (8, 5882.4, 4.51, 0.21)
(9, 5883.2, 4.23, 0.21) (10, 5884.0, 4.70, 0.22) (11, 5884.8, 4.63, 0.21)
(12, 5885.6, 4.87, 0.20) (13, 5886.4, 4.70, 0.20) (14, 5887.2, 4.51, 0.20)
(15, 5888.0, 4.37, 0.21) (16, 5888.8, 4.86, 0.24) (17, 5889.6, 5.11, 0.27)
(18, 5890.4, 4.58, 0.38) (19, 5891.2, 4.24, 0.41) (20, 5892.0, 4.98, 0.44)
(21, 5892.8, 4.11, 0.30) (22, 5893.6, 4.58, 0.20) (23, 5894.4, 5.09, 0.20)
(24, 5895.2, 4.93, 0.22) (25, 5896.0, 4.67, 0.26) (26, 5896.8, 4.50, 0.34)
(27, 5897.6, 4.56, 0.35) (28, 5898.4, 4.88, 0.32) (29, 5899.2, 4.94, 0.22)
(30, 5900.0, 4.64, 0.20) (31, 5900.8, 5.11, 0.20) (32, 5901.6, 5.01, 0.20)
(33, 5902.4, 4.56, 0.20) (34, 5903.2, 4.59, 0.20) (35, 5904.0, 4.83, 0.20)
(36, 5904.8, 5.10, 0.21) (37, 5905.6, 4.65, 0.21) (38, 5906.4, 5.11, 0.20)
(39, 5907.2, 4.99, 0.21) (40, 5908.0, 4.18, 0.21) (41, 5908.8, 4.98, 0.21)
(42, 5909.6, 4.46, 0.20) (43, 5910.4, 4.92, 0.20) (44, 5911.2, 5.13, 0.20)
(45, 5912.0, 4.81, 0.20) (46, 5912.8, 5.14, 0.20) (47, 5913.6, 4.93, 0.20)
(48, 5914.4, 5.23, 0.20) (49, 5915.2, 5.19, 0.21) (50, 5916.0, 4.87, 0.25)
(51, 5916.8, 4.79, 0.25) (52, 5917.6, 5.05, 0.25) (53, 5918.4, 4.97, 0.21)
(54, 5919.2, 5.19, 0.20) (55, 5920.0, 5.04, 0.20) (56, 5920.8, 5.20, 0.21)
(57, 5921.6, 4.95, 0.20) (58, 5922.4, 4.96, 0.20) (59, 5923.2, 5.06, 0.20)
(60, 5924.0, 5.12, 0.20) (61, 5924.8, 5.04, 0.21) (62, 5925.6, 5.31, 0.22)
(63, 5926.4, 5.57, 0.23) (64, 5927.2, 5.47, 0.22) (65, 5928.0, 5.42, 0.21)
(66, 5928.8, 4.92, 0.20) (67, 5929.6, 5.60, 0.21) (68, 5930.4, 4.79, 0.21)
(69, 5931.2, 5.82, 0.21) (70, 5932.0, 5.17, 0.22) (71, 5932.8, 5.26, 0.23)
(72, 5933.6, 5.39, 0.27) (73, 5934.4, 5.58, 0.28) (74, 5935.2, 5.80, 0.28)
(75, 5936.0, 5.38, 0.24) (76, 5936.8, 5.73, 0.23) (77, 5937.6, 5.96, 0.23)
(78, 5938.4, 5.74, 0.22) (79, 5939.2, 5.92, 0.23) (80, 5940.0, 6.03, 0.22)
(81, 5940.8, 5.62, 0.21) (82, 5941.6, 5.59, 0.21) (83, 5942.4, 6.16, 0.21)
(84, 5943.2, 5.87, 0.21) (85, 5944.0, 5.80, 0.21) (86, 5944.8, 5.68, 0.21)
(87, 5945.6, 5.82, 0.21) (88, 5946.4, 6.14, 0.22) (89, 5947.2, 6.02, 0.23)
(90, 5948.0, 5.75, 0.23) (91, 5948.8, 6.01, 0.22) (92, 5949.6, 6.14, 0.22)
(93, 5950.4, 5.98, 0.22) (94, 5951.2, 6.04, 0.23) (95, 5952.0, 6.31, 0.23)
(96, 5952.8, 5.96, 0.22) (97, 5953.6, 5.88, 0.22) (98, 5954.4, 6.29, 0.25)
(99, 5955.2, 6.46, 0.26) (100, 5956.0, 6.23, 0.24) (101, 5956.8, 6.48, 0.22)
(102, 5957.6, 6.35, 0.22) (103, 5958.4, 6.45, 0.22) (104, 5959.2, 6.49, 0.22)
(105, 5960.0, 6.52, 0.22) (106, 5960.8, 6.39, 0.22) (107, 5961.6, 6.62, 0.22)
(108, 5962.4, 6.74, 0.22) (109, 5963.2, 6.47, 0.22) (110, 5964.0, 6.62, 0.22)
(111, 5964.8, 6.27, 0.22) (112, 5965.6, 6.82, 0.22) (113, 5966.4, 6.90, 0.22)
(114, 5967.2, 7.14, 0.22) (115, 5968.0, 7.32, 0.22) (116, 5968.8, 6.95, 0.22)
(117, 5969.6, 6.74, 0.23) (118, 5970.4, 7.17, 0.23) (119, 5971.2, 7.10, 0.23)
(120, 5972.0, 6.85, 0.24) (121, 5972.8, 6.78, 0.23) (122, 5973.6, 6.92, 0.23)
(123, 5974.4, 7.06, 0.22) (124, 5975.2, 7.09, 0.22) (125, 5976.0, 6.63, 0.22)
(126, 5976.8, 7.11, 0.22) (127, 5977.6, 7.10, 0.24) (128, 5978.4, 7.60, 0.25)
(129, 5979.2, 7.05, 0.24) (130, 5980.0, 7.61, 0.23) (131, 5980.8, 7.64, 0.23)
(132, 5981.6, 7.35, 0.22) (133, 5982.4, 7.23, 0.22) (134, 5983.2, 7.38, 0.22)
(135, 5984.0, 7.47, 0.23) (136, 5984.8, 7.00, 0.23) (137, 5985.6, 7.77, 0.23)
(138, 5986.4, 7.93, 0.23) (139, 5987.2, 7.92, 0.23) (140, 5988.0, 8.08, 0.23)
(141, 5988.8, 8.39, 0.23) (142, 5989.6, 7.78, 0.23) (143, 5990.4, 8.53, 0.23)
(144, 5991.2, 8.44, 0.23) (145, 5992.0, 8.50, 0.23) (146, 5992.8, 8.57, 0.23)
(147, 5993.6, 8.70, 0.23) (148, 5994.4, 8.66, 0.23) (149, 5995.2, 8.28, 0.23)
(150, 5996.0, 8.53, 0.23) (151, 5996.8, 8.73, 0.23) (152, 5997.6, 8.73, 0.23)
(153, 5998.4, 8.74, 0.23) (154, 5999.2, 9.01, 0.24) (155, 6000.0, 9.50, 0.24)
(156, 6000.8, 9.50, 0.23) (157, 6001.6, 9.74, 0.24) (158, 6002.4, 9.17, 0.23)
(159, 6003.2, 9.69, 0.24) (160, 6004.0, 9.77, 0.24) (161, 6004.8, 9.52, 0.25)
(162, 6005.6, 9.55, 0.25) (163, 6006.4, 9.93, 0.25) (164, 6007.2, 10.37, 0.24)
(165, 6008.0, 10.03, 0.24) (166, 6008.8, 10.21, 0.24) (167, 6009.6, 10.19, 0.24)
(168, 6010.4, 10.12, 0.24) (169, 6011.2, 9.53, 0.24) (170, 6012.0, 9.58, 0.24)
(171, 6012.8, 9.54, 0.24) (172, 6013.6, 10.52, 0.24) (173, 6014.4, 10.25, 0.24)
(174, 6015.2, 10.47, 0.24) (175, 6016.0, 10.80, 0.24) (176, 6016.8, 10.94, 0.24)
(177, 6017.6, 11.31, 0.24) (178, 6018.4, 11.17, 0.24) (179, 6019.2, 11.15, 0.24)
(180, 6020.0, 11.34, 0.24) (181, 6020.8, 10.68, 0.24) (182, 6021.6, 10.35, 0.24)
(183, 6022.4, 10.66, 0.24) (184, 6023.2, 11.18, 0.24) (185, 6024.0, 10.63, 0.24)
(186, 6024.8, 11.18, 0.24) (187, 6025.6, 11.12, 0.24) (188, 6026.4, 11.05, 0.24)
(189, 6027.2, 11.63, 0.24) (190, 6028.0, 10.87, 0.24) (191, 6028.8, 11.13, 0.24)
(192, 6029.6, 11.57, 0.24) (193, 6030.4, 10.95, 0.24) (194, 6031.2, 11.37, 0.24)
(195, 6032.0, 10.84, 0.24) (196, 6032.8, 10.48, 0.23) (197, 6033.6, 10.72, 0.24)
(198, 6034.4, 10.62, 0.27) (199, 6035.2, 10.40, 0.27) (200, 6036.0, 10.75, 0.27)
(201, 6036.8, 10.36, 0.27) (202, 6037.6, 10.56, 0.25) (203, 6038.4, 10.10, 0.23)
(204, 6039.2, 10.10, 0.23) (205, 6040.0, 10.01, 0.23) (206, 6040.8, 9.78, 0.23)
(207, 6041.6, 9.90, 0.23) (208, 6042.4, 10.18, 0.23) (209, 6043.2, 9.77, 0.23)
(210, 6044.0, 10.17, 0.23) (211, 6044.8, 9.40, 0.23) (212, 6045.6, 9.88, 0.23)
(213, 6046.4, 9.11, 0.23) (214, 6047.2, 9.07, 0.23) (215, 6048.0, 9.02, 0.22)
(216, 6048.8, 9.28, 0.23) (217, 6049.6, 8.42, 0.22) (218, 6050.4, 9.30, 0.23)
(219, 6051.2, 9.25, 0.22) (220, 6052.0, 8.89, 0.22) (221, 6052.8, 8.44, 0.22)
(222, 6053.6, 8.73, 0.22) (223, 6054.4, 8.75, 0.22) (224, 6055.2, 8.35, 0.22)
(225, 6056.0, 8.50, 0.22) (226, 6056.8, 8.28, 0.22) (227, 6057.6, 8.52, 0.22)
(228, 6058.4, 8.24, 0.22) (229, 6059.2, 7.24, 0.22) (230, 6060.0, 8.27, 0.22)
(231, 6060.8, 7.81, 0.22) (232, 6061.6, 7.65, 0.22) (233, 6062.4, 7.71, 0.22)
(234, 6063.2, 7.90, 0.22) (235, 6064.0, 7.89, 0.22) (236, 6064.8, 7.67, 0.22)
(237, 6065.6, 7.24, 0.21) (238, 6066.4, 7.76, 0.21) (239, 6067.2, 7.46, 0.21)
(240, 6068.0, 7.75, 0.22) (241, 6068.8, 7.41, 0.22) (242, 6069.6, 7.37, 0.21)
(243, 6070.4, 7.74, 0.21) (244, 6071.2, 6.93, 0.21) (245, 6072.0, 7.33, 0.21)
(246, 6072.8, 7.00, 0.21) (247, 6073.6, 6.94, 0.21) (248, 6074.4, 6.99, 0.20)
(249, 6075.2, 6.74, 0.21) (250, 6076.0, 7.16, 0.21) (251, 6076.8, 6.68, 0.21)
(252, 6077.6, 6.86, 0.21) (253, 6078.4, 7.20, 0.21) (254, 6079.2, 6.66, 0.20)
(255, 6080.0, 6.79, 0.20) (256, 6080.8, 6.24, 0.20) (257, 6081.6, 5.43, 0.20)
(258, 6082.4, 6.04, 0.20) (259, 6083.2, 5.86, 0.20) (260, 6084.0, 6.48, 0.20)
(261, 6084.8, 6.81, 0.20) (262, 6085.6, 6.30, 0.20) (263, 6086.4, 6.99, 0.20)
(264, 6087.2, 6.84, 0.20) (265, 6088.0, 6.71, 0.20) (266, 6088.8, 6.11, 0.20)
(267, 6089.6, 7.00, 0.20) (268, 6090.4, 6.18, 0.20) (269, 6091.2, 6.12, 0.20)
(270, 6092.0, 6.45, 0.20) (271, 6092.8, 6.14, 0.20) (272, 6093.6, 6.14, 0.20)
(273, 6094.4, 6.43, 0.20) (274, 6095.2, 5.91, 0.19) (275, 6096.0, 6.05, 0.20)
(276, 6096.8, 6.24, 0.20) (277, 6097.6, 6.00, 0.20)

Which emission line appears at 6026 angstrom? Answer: C IV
